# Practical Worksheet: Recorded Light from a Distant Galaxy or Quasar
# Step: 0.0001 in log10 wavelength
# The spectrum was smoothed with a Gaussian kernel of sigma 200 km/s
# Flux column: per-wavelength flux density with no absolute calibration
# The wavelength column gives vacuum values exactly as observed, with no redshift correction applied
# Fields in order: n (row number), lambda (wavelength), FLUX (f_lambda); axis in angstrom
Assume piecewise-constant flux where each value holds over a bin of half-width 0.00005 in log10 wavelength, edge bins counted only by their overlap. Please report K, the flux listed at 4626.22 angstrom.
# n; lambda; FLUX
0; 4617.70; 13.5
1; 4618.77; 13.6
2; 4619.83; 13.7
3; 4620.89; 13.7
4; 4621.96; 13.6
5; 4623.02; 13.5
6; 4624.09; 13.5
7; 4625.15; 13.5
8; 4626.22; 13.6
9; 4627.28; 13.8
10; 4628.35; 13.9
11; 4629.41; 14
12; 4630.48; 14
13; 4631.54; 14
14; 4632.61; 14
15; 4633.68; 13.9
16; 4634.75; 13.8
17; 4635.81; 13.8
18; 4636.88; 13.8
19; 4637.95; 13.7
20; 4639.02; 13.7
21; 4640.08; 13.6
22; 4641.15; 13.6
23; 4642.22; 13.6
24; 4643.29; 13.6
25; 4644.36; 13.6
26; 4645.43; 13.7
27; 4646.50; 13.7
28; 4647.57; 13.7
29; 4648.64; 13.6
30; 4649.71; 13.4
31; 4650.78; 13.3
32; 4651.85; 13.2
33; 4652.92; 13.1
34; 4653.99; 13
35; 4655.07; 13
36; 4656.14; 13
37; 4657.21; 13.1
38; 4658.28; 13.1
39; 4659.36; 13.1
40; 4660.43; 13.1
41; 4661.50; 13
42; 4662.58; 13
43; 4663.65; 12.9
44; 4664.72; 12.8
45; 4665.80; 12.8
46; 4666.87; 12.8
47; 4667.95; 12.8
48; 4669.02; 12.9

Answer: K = 13.6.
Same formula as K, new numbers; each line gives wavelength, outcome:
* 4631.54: 14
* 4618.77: 13.6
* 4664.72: 12.8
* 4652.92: 13.1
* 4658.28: 13.1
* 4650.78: 13.3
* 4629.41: 14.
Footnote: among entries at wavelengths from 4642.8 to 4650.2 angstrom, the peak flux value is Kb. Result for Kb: 13.7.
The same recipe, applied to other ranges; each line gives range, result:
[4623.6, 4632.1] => 14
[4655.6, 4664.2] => 13.1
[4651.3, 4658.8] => 13.2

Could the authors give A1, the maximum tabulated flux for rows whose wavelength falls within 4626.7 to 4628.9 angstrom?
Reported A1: 13.9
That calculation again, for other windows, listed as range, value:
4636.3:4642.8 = 13.8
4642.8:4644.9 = 13.6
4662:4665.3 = 13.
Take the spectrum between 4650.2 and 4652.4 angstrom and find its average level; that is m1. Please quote 13.3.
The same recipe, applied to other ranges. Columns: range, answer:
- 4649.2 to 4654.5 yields 13.2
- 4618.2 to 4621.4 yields 13.7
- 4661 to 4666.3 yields 12.9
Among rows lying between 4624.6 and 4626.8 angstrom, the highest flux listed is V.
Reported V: 13.6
